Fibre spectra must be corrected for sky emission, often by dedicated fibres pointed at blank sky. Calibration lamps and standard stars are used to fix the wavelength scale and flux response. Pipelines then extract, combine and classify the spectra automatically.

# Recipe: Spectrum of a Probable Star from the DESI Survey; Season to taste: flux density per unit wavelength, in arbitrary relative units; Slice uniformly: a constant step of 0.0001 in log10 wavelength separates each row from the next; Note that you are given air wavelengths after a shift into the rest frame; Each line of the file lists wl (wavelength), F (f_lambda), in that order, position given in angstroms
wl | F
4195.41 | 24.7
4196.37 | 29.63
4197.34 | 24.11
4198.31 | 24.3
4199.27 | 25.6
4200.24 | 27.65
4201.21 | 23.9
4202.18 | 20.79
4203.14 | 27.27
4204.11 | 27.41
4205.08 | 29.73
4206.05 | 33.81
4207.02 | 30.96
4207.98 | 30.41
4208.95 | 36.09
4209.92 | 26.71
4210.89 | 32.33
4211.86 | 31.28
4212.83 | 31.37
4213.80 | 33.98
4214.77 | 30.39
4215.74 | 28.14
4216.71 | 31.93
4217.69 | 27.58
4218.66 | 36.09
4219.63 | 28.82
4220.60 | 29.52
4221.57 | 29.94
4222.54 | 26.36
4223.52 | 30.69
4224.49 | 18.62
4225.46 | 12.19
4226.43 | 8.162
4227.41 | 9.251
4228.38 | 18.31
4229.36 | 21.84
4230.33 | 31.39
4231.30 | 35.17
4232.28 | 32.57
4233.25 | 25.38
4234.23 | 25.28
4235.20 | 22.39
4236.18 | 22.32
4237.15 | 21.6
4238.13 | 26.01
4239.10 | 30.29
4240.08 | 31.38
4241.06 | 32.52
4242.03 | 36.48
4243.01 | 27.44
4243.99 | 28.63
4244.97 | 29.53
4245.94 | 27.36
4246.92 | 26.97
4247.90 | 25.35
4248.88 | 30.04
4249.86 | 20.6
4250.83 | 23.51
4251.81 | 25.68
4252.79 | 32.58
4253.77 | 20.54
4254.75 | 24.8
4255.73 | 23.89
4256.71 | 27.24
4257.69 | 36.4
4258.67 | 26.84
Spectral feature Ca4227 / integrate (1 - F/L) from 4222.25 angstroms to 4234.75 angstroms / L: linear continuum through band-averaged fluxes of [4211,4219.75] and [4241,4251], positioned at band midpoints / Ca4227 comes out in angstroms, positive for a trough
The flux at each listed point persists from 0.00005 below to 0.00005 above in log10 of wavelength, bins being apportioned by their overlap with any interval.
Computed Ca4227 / 3.0 angstroms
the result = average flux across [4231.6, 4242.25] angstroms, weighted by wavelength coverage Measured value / 27.8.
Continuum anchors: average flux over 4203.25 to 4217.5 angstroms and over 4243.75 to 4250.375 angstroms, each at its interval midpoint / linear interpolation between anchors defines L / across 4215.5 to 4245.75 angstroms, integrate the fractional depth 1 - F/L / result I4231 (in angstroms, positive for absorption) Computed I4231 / 2.4 angstroms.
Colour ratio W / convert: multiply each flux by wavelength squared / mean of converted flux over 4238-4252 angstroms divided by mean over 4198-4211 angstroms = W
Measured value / 1.0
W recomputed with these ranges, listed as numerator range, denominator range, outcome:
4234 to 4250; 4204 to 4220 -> 0.90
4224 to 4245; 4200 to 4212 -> 0.86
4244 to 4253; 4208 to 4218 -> 0.88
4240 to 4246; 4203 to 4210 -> 1.02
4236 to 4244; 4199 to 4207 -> 1.07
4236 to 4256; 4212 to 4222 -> 0.89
